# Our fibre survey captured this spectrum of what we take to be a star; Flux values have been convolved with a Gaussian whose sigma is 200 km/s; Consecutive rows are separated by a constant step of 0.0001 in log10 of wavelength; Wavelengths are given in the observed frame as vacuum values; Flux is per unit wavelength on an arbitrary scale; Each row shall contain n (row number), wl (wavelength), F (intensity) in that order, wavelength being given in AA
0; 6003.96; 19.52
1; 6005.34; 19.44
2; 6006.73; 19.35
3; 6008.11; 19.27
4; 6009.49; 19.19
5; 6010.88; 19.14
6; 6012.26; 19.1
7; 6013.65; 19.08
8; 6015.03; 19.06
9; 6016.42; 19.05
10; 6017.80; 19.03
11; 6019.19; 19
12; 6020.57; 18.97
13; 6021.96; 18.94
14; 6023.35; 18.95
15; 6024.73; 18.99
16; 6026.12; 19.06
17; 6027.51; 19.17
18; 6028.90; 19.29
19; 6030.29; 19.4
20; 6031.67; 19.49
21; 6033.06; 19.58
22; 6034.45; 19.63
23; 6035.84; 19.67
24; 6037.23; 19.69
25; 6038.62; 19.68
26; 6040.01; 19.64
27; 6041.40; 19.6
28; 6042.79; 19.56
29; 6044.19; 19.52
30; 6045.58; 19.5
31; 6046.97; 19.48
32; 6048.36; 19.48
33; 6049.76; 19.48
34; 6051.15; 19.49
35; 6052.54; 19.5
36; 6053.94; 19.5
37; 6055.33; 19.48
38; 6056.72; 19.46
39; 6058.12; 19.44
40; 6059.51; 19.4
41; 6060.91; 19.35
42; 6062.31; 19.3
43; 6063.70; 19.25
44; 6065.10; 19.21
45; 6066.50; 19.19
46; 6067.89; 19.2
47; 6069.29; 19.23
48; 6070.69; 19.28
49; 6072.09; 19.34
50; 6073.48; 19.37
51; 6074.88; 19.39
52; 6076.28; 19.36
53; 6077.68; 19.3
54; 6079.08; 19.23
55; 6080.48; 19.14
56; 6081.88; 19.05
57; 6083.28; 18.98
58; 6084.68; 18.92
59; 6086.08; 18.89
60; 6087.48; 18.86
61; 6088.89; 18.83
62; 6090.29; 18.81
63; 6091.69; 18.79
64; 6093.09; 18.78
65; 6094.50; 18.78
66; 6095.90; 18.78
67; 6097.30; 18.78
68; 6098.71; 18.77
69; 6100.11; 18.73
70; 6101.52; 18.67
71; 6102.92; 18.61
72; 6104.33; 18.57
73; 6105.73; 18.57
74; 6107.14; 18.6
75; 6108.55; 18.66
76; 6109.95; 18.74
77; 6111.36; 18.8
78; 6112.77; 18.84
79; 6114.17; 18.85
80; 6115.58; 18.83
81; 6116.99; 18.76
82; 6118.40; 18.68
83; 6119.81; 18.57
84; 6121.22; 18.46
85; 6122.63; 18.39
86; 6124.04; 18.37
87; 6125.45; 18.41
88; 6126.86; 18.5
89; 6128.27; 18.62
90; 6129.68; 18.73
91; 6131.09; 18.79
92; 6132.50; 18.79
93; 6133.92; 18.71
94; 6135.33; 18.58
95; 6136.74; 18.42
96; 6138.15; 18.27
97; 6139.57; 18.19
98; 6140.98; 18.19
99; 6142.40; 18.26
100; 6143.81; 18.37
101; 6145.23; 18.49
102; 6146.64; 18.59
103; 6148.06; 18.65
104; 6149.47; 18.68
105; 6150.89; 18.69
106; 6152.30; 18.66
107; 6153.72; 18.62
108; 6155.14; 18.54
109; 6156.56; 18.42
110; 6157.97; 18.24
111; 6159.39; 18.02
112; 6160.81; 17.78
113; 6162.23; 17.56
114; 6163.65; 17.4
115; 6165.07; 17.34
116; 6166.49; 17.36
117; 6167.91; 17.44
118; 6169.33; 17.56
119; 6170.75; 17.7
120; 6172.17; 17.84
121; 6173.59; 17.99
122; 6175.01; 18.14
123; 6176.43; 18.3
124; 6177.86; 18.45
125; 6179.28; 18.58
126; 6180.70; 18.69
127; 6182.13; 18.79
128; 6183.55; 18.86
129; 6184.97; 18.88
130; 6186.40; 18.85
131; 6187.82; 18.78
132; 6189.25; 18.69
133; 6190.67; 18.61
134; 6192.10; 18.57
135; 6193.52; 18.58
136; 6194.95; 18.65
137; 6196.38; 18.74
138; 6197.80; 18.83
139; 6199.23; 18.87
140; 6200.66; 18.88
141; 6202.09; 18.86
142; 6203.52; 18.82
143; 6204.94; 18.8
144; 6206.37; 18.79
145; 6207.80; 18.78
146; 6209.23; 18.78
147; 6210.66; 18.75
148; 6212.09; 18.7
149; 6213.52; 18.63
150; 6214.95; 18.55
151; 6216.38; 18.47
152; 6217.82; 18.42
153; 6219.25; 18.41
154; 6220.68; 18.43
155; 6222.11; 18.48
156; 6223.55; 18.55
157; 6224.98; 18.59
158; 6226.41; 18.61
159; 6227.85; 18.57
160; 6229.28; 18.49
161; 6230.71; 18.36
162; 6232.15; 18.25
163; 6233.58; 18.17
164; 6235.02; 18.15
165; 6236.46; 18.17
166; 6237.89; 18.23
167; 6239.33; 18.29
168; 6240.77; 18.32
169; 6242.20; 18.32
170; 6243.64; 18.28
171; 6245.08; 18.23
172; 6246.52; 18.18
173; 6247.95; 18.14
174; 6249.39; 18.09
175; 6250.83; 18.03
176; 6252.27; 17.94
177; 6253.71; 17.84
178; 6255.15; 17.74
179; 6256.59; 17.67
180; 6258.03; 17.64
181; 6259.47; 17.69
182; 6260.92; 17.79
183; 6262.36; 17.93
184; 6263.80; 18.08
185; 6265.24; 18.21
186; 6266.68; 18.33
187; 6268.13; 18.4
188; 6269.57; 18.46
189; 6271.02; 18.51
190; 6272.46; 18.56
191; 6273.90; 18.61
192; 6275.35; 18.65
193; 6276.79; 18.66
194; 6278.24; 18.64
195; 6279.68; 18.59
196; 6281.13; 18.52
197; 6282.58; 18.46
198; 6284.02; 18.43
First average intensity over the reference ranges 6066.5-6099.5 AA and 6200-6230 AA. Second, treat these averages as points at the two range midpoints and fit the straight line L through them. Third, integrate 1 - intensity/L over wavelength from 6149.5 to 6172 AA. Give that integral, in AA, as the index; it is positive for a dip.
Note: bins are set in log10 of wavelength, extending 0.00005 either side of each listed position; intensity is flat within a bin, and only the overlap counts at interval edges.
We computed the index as 1.0 AA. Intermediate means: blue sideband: 19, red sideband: 18.6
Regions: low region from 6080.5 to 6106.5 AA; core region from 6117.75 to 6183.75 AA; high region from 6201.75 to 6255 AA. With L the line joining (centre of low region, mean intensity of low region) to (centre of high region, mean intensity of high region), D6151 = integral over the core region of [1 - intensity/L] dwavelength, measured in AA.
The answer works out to 1.1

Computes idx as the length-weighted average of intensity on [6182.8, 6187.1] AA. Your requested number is 18.9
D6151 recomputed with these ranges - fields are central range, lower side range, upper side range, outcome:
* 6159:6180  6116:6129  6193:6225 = 0.9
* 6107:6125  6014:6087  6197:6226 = 0.4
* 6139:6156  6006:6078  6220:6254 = 0.2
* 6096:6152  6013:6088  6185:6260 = 1.0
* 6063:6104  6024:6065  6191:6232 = 0.5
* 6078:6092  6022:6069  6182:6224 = 0.2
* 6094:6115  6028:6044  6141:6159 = 0.2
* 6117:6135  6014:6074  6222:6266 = 0.3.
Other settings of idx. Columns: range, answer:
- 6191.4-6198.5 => 18.7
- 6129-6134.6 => 18.7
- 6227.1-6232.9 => 18.4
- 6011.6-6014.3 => 19.1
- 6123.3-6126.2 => 18.4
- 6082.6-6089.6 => 18.9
